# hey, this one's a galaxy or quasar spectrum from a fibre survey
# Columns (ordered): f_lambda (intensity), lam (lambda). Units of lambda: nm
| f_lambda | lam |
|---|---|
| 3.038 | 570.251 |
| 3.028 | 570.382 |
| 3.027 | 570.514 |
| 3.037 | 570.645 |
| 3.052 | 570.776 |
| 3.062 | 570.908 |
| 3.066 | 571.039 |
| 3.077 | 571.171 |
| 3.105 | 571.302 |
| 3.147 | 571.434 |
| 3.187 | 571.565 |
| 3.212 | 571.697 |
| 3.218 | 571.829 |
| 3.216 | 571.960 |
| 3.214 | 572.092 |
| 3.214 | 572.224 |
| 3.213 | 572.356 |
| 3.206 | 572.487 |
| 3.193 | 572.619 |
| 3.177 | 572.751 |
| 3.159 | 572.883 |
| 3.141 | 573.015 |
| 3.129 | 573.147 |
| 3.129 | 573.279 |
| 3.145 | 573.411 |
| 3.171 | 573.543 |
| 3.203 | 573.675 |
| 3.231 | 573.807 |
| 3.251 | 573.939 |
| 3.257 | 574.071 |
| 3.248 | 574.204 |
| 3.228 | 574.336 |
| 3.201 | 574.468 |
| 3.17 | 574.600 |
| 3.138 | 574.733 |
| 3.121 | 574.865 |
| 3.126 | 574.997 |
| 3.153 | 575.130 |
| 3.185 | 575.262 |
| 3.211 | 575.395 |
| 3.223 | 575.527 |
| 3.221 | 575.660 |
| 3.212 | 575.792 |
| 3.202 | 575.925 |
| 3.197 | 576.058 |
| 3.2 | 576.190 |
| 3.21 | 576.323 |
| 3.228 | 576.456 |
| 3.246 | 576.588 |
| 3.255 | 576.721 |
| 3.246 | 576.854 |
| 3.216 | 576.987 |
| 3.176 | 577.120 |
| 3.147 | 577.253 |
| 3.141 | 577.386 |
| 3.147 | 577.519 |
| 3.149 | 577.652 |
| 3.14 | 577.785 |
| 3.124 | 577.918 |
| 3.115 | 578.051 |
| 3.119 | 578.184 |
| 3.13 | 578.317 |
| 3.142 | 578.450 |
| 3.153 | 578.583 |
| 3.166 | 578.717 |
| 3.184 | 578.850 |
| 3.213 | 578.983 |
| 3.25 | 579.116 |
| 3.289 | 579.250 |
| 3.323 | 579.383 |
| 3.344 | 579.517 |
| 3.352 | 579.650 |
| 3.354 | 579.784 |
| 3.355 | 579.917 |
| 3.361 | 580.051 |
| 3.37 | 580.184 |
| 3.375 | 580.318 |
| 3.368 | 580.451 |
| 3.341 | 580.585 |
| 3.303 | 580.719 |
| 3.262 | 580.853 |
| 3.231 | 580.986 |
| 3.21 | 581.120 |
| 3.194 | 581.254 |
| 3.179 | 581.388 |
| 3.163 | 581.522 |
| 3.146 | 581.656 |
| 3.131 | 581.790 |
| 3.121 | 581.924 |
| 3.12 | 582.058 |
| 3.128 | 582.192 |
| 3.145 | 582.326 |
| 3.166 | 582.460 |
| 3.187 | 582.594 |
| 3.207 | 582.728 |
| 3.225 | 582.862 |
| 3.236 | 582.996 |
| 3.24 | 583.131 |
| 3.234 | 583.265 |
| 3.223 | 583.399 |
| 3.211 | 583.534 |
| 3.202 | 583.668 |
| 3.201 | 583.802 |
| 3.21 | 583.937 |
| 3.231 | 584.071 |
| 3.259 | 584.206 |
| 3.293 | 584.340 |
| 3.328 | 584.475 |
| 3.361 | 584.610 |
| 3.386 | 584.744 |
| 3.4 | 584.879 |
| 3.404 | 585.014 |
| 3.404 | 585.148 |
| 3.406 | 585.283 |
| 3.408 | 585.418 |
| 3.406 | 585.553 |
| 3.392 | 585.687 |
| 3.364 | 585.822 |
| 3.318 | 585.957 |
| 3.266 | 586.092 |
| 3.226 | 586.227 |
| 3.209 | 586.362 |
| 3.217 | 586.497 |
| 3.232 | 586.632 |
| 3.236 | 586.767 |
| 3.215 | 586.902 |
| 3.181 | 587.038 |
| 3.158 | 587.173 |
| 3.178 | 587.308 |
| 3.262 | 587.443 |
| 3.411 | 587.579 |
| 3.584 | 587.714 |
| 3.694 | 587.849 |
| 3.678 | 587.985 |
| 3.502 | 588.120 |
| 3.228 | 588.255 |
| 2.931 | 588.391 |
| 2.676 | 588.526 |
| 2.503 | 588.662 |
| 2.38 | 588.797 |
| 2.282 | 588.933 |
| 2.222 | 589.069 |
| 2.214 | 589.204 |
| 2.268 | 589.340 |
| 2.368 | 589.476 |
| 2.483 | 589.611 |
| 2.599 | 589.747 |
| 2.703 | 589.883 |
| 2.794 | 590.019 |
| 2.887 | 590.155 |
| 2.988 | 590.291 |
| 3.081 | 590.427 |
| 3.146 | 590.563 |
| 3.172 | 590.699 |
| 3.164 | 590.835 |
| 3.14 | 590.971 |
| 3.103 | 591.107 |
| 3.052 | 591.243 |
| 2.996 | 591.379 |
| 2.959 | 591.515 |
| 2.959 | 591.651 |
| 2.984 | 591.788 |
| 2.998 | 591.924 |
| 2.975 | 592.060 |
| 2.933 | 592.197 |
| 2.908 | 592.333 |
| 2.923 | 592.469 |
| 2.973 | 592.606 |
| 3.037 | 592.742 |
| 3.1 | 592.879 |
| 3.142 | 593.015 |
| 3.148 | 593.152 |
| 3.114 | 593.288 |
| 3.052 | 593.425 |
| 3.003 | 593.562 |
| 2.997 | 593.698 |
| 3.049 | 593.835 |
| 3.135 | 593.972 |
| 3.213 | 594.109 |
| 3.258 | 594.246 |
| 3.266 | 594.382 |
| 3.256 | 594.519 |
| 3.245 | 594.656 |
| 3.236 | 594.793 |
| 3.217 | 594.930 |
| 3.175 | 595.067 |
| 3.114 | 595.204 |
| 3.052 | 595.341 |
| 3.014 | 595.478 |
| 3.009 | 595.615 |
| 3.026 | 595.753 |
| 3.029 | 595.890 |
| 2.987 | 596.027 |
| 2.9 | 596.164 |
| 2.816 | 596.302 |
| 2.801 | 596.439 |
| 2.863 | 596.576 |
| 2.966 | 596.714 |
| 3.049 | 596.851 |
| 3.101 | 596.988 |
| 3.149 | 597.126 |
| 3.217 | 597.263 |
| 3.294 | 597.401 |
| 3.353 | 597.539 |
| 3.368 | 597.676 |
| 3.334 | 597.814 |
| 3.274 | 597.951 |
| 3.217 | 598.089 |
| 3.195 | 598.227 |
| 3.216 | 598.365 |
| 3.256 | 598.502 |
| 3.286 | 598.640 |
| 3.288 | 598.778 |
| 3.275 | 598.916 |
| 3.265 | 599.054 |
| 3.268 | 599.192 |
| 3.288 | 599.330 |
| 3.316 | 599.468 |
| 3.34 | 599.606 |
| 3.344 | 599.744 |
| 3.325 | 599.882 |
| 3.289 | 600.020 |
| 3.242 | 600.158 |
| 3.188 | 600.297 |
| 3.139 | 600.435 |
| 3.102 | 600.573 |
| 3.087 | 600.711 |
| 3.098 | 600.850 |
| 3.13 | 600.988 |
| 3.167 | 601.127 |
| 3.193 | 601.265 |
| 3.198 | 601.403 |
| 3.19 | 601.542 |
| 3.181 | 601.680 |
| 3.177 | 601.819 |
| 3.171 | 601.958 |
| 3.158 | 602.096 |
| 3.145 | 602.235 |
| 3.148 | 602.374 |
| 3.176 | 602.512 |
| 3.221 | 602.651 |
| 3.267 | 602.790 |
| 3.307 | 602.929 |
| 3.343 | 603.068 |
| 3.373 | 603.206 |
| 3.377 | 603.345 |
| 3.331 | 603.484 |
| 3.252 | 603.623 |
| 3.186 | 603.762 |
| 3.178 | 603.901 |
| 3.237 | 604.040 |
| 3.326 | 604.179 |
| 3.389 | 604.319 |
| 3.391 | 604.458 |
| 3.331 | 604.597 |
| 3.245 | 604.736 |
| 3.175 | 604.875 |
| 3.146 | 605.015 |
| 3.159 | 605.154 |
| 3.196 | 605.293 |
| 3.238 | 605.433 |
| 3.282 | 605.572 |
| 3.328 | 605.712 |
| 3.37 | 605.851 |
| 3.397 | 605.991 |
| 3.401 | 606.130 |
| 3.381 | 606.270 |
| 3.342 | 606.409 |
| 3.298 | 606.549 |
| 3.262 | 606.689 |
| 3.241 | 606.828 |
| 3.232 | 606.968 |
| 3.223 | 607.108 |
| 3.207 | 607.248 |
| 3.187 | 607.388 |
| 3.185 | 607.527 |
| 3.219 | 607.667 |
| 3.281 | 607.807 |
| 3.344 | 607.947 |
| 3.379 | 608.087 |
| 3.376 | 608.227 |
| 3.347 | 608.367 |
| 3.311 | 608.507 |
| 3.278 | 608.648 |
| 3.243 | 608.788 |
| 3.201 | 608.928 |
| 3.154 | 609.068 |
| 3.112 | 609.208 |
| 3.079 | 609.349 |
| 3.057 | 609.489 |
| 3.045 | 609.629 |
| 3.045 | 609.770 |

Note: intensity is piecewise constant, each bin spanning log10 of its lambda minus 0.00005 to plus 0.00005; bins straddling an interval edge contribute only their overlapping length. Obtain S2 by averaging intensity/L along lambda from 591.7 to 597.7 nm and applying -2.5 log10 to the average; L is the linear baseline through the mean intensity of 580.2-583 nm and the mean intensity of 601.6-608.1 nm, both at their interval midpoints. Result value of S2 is 0.06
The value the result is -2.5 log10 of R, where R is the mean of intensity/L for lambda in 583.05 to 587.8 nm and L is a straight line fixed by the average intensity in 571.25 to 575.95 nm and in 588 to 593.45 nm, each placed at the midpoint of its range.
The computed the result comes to -0.11 mag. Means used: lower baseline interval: 3.19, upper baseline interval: 2.88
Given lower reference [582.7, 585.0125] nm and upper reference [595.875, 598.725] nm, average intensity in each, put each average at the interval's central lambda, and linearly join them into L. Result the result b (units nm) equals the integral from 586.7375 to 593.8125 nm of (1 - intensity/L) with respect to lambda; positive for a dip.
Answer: 0.50 nm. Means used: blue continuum 3.27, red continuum 3.13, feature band 2.97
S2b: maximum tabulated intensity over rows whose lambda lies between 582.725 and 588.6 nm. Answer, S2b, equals 3.694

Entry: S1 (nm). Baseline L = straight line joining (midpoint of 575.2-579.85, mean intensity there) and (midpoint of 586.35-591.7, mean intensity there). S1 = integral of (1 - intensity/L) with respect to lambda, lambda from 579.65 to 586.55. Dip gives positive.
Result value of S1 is -0.39 nm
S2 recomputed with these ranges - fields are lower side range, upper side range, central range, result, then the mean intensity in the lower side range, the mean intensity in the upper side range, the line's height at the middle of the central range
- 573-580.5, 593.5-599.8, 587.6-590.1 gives 0.14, 3.21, 3.16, 3.18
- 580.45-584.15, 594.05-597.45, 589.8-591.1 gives 0.04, 3.2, 3.09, 3.13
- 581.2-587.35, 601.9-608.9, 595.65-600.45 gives 0.03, 3.25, 3.27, 3.26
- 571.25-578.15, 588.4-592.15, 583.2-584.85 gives -0.11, 3.19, 2.78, 2.95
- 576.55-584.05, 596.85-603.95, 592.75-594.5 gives 0.04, 3.22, 3.23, 3.23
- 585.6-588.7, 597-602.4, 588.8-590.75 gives 0.22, 3.25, 3.23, 3.25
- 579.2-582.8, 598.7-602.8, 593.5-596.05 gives 0.03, 3.25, 3.21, 3.22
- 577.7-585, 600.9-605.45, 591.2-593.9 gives 0.08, 3.24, 3.23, 3.23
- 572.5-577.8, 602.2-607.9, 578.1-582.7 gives -0.01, 3.19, 3.27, 3.2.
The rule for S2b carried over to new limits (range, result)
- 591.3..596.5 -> 3.266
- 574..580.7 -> 3.375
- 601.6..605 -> 3.391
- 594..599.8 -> 3.368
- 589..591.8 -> 3.172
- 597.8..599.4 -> 3.334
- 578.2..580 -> 3.355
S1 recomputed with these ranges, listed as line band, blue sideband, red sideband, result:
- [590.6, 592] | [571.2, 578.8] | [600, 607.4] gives 0.07 nm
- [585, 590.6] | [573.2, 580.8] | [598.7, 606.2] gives 0.32 nm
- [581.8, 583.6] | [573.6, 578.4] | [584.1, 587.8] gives 0.05 nm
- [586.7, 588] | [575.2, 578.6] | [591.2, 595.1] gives -0.10 nm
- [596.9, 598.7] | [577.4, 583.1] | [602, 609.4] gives 0.00 nm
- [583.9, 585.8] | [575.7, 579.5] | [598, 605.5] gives -0.09 nm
